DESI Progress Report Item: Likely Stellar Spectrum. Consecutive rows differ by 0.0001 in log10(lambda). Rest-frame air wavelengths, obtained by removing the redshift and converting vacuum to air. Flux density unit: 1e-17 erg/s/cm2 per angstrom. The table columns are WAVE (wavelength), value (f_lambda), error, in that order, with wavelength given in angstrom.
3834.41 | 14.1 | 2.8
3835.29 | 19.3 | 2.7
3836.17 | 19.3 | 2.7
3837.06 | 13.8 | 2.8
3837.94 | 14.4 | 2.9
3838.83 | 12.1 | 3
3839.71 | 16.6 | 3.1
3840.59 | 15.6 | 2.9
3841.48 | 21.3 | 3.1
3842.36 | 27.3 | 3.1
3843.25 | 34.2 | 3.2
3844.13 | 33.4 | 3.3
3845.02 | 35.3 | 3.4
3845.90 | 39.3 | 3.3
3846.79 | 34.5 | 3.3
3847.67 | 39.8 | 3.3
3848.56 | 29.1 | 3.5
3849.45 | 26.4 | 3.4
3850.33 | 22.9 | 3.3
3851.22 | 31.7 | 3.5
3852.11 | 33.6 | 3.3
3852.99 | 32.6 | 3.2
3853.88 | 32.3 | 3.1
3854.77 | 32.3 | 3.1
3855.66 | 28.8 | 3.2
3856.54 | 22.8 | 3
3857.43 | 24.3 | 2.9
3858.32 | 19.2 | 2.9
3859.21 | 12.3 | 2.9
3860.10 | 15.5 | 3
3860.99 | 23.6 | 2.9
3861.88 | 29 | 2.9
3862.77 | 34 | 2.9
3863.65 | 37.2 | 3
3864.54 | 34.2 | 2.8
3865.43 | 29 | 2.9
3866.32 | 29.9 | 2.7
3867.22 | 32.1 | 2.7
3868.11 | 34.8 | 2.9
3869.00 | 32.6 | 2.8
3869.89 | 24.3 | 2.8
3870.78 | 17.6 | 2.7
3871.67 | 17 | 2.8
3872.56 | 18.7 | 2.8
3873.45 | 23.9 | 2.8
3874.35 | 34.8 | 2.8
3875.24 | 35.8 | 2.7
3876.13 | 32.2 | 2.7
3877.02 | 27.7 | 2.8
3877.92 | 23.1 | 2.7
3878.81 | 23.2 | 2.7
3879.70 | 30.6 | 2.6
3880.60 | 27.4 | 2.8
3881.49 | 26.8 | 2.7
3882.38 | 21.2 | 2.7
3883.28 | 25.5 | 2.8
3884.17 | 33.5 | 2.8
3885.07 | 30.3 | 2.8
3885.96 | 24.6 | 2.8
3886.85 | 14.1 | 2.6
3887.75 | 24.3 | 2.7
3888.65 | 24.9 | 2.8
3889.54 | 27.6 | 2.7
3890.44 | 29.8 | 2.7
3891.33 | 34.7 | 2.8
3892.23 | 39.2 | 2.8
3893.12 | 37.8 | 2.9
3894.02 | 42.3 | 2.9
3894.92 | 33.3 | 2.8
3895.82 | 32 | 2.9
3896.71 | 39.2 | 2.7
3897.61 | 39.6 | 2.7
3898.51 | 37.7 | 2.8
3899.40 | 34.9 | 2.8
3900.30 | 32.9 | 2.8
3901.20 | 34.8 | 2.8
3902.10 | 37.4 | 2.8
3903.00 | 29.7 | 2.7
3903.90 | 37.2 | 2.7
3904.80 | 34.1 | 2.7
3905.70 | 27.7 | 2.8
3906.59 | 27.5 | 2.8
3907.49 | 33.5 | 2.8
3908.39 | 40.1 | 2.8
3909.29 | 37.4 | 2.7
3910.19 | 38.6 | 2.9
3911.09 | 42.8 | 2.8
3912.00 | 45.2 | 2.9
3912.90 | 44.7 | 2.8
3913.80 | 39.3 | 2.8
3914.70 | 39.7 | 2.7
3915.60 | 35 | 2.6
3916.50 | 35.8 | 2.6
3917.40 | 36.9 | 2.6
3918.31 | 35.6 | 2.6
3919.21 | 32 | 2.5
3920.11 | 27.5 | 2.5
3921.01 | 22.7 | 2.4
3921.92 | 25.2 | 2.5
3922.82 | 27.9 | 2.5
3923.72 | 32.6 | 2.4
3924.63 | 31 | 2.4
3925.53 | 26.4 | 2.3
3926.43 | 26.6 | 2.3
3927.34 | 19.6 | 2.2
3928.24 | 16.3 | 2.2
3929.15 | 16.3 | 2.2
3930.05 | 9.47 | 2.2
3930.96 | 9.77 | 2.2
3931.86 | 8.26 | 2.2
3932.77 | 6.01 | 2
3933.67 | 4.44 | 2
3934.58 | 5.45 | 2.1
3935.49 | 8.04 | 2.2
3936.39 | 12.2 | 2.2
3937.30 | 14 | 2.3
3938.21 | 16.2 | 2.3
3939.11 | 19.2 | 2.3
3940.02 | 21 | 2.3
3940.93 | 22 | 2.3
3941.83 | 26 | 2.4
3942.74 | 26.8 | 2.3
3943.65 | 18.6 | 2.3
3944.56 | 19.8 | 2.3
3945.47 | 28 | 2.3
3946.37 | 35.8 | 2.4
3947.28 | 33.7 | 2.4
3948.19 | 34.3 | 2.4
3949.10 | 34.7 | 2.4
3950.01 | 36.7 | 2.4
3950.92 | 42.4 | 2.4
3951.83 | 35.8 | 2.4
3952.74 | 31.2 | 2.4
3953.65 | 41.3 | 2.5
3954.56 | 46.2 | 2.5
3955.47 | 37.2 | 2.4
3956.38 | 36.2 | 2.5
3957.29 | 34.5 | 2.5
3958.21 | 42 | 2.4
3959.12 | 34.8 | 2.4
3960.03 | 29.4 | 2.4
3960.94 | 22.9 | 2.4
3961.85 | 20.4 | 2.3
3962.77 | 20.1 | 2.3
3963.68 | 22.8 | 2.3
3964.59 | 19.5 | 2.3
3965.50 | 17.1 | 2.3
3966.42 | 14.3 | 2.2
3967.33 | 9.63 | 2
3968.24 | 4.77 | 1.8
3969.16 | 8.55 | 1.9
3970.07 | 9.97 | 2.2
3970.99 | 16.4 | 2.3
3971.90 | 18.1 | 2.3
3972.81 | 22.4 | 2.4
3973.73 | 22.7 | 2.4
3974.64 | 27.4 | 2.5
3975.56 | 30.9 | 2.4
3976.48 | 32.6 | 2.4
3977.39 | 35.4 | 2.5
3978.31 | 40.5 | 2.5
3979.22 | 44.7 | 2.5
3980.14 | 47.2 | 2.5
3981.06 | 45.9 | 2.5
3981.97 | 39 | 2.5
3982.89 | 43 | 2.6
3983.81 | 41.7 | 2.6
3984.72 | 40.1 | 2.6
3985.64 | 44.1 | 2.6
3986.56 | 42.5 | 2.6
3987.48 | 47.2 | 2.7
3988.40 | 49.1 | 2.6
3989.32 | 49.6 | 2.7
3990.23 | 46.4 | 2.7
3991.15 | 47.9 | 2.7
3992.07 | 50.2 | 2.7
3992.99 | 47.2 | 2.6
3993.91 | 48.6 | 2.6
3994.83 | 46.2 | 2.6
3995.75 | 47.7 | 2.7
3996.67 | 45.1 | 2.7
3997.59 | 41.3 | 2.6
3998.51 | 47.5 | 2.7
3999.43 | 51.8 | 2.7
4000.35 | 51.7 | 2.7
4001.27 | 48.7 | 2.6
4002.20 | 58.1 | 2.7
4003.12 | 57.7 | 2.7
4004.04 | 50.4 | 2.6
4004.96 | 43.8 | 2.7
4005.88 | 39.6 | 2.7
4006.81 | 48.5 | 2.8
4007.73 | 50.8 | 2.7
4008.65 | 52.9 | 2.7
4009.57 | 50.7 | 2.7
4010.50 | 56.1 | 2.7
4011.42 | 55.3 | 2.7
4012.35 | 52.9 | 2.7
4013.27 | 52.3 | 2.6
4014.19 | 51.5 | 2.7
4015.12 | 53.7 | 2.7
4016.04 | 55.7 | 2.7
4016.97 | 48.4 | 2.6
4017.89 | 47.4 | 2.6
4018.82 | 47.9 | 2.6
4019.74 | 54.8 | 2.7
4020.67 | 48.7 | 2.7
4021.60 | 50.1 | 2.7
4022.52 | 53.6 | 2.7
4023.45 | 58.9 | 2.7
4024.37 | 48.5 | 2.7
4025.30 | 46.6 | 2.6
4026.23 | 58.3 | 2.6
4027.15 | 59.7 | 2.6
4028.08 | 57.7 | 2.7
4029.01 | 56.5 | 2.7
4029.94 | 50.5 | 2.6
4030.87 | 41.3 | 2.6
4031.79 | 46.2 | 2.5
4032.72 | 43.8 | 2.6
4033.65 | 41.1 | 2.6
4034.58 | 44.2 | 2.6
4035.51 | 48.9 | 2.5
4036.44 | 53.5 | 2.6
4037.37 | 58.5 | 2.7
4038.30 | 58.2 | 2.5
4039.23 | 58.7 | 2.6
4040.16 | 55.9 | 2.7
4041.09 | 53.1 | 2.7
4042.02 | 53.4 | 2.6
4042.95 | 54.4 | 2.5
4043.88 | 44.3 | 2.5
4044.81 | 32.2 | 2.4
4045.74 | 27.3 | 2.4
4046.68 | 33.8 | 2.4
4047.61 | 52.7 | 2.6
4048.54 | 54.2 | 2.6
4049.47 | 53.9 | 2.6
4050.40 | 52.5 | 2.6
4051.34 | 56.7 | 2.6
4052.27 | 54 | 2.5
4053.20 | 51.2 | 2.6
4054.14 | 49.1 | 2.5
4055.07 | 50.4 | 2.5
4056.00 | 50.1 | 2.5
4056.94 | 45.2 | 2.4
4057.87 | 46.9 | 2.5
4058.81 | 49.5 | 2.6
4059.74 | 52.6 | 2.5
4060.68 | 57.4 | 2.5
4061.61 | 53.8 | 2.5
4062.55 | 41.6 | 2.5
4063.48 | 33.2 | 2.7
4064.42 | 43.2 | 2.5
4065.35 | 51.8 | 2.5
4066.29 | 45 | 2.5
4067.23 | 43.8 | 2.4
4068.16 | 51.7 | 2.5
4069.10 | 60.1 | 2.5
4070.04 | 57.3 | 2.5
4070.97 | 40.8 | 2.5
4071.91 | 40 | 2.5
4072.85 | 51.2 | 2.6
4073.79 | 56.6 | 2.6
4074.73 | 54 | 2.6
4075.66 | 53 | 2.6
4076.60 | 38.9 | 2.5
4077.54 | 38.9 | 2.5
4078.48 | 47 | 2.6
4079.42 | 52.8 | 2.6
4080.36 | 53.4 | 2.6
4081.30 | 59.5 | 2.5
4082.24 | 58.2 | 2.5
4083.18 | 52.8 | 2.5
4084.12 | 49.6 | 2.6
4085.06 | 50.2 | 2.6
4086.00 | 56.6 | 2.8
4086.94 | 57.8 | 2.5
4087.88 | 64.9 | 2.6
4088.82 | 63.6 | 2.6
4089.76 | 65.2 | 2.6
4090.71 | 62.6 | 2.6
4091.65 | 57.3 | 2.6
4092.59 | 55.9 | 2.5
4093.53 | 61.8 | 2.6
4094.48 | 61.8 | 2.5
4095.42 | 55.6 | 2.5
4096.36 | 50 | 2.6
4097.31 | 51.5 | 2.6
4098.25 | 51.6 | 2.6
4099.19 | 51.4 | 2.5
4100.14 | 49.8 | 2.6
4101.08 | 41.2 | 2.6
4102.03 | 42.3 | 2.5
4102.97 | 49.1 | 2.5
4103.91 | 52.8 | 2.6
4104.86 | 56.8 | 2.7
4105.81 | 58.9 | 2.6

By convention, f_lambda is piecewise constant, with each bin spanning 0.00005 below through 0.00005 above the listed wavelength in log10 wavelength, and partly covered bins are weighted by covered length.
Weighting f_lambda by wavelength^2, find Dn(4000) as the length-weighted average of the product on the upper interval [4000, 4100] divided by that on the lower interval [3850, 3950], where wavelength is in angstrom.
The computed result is 2.0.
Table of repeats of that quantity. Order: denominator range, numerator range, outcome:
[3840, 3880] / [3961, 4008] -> 1.41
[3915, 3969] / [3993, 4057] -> 2.12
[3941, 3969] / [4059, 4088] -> 1.89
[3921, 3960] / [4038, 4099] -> 2.18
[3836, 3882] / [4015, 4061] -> 2.05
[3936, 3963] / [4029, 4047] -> 1.70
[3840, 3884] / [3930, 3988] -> 1.01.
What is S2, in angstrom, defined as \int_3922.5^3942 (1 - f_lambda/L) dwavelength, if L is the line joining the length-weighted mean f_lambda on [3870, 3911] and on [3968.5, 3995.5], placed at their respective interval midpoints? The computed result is 9.6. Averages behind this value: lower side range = 30.7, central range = 17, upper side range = 37.3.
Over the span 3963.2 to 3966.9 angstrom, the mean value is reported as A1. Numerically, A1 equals 18.4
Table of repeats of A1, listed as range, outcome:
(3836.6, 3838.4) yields 14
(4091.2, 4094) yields 58.4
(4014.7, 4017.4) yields 52.6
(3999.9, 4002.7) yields 52.8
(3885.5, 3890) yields 23.1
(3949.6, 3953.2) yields 36.5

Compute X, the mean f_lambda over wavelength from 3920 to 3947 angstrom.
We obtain 19.4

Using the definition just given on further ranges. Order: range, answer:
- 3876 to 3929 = 31.6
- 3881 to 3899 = 30.9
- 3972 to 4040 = 47.6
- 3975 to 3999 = 43.9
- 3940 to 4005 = 35.2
